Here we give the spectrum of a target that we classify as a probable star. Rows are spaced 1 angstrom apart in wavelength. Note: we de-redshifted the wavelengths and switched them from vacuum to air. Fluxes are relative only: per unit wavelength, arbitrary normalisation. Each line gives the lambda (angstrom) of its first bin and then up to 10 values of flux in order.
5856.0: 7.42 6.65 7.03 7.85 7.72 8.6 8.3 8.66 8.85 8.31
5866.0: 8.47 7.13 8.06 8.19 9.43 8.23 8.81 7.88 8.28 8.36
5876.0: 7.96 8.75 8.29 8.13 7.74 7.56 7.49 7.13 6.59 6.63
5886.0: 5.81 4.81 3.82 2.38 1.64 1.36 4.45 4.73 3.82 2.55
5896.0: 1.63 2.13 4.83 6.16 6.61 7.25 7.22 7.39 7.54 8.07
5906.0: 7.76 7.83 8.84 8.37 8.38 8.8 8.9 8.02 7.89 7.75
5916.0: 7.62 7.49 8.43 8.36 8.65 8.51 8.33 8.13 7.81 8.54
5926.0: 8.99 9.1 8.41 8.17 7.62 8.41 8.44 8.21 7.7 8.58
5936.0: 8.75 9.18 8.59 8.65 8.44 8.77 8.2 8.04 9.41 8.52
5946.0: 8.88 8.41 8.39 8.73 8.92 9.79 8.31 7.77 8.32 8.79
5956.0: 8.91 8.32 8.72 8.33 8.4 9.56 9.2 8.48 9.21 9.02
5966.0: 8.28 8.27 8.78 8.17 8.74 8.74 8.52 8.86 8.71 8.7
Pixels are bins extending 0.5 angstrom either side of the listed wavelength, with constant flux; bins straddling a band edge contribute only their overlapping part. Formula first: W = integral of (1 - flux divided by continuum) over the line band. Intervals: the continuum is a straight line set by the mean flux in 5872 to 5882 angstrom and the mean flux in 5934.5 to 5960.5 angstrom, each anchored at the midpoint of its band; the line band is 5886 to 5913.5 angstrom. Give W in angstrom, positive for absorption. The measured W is 8.4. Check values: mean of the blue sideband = 8.11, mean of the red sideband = 8.62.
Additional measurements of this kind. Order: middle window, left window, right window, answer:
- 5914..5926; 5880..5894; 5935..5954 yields -1.8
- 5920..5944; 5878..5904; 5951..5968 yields -3.8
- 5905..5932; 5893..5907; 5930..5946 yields -4.9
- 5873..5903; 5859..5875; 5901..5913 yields 9.0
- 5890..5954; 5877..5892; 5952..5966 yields -2.6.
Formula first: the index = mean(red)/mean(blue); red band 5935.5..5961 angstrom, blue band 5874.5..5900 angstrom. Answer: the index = 1.60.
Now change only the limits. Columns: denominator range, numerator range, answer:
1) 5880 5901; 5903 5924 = 1.72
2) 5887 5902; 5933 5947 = 2.17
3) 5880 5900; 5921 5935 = 1.79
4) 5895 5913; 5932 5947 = 1.25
